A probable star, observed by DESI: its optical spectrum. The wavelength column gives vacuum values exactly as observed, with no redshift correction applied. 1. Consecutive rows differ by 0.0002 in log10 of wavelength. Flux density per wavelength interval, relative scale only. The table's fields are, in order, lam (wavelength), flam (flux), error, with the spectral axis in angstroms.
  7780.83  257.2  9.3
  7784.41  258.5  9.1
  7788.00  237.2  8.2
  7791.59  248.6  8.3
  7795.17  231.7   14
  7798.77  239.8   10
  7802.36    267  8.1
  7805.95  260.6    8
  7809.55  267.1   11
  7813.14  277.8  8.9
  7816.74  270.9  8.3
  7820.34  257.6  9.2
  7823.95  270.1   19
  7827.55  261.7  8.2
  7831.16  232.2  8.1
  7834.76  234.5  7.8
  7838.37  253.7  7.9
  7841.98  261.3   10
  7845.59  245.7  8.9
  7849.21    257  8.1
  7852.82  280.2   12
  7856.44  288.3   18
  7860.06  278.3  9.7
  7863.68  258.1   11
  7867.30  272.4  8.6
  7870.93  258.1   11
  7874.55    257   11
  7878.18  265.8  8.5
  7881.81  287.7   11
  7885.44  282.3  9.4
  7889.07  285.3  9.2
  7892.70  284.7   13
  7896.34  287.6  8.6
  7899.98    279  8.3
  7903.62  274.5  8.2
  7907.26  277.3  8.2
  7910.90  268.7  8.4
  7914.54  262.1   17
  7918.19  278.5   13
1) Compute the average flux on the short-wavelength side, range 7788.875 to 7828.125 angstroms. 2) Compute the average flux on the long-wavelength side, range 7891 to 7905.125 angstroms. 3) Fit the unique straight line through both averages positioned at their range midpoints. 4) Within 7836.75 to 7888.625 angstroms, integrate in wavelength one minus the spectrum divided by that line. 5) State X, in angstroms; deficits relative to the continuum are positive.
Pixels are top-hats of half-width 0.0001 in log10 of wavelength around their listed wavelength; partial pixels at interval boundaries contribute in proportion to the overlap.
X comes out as 0.8 angstroms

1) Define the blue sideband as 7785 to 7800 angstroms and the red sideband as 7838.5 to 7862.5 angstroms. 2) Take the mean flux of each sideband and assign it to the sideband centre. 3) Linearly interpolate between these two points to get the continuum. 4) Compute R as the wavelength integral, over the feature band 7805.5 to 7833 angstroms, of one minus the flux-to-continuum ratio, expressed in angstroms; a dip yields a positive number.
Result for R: -1.0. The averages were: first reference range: 241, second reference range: 267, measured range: 262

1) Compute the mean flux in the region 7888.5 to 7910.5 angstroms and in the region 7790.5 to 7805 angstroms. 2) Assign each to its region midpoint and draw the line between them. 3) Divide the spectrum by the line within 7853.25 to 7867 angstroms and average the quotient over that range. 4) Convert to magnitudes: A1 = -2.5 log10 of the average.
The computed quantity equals -0.030 mag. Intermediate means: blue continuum 248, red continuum 280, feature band 275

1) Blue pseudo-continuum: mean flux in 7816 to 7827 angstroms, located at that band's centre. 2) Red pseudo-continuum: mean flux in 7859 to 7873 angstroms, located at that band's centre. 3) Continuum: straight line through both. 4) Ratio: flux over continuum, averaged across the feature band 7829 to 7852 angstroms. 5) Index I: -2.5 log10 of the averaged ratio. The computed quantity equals 0.07 mag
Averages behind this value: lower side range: 265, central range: 249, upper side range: 266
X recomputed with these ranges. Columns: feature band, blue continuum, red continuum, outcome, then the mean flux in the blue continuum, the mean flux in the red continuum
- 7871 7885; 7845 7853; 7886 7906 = 0.2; 259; 282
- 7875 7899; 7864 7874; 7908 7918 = -1.4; 263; 269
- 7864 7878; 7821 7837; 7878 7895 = 0.6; 250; 283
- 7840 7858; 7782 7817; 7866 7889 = 0.0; 255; 272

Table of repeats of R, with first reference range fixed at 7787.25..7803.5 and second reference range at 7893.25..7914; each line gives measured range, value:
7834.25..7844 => 0.2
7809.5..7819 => -0.8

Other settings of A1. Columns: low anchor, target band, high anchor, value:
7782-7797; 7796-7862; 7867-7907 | -0.02 mag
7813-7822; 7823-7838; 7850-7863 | 0.09 mag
